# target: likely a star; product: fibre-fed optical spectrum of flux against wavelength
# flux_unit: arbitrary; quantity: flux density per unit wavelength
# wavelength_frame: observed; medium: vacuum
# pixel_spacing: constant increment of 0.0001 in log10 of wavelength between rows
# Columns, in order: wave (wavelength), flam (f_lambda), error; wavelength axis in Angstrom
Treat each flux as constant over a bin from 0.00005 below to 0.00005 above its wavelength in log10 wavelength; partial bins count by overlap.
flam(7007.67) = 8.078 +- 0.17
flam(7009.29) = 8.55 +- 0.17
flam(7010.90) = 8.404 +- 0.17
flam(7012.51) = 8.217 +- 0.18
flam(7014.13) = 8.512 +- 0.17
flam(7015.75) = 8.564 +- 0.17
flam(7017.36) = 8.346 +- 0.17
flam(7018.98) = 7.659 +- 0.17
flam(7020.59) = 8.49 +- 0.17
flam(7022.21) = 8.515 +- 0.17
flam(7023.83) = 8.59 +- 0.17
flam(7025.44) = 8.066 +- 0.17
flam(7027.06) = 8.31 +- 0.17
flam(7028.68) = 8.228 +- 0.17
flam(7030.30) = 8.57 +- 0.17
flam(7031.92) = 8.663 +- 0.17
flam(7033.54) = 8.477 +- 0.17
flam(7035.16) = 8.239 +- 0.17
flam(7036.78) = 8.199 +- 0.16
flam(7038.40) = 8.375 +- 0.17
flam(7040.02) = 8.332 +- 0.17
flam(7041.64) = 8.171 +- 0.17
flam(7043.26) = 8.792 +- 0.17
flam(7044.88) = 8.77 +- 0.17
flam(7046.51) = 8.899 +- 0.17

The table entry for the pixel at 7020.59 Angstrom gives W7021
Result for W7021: 8.49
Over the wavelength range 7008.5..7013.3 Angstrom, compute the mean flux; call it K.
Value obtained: 8.41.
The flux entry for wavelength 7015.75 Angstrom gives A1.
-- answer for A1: 8.564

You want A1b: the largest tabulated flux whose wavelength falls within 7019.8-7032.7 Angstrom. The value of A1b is 8.663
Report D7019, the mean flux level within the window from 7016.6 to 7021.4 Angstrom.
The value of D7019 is 8.16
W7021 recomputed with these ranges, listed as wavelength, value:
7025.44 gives 8.066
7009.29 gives 8.55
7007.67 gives 8.078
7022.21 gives 8.515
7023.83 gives 8.59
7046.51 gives 8.899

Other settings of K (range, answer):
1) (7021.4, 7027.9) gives 8.37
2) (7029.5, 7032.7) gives 8.61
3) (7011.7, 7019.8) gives 8.26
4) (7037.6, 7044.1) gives 8.43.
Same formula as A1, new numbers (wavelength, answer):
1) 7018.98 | 7.659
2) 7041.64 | 8.171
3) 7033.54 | 8.477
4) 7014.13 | 8.512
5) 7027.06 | 8.31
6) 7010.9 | 8.404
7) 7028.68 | 8.228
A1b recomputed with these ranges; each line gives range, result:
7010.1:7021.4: 8.564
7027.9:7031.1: 8.57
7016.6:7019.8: 8.346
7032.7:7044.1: 8.792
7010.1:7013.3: 8.404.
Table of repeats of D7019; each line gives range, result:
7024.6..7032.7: 8.37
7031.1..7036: 8.46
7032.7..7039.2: 8.32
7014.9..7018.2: 8.44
